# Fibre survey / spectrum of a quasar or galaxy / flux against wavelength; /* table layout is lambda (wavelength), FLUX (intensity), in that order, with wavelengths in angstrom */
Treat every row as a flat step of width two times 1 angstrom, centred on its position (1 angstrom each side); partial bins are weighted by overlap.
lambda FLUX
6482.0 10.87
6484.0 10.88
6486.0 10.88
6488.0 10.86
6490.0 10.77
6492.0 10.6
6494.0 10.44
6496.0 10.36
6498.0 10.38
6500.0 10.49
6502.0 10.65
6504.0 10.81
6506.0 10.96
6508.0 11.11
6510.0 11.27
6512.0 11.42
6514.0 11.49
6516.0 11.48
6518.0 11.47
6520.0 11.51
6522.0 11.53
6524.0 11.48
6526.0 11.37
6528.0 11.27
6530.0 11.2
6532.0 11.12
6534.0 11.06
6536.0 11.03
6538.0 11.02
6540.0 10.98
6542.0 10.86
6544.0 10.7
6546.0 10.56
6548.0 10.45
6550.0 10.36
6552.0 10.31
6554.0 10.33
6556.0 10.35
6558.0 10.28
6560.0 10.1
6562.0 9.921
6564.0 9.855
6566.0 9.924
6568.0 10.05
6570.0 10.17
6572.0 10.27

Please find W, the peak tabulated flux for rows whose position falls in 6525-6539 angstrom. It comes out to 11.37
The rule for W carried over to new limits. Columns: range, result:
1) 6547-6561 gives 10.45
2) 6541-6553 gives 10.86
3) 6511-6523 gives 11.53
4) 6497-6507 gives 10.96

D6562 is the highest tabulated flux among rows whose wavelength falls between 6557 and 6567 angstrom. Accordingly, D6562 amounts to 10.28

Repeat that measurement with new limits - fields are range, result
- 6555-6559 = 10.35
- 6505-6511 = 11.27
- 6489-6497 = 10.77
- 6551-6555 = 10.33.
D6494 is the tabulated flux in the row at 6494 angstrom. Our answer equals 10.44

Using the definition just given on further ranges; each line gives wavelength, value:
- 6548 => 10.45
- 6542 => 10.86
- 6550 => 10.36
